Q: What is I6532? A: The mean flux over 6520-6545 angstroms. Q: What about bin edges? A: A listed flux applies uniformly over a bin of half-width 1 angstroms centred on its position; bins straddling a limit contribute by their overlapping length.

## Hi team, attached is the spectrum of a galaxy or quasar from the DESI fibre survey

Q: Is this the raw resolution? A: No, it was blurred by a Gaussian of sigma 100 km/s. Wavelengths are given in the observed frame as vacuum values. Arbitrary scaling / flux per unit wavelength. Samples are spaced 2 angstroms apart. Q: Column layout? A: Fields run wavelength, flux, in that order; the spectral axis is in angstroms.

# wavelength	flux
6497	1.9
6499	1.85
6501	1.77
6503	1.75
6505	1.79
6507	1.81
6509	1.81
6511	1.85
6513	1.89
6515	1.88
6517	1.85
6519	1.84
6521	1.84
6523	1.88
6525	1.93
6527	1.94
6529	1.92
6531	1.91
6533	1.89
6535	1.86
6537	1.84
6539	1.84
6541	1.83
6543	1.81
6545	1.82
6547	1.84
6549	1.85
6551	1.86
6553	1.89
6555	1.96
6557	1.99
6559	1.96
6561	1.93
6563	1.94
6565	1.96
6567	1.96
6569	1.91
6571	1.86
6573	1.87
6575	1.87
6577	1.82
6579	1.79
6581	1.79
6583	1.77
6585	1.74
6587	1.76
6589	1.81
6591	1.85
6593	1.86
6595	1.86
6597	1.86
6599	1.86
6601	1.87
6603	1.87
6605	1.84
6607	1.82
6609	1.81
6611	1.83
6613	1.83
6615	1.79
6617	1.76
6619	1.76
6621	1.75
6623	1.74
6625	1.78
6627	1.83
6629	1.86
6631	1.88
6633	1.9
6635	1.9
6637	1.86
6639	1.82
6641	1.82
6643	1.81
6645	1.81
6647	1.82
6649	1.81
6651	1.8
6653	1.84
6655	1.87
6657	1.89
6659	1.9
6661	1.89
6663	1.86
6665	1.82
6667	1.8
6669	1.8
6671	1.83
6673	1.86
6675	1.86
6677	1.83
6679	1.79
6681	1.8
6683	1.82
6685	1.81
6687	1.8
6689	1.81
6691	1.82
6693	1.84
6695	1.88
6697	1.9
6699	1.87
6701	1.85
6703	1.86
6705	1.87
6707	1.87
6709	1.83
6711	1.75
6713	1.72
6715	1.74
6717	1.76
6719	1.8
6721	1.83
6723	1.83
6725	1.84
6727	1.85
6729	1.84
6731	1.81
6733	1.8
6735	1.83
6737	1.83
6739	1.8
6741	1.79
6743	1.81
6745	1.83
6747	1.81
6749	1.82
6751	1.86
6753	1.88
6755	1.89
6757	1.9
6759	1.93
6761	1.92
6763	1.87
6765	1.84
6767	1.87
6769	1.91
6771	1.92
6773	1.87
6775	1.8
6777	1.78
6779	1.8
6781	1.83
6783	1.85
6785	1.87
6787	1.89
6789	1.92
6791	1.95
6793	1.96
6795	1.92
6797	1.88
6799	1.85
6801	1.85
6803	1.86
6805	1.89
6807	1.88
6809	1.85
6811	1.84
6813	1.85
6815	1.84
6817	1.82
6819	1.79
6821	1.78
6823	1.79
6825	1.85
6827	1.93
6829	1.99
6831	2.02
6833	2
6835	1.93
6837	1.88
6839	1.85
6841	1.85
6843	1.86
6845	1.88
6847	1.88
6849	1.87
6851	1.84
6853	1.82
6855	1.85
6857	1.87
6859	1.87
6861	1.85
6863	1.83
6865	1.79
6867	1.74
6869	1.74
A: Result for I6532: 1.87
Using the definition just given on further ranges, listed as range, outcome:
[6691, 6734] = 1.83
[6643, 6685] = 1.83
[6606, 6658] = 1.82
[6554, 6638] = 1.85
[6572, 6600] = 1.82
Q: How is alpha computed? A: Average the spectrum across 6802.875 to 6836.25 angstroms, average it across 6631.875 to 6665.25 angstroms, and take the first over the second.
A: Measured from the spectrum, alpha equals 1.0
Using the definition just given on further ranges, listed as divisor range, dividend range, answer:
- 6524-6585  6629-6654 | 0.98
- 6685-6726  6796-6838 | 1.03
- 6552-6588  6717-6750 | 0.97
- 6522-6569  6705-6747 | 0.95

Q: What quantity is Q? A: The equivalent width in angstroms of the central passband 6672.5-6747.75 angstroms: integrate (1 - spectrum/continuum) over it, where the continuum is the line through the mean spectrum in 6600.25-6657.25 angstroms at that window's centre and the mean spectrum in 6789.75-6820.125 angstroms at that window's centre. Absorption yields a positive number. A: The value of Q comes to 0.96 angstroms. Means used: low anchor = 1.83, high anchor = 1.87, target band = 1.82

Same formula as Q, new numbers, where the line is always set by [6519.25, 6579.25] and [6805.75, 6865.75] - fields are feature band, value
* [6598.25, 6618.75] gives 0.62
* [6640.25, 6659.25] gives 0.45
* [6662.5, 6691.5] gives 0.88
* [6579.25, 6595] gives 0.69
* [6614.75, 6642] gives 0.90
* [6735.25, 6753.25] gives 0.47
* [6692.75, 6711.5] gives 0.20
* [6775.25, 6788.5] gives 0.22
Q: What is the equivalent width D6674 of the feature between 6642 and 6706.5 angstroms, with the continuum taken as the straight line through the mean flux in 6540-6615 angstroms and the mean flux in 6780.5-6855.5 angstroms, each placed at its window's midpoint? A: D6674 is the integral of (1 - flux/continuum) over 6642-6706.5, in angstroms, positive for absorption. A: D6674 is 0.9 angstroms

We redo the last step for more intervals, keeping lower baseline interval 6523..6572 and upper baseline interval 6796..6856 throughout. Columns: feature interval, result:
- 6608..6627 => 1.0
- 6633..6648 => 0.4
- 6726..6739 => 0.4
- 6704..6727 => 0.9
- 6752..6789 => 0.1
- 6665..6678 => 0.4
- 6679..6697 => 0.5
